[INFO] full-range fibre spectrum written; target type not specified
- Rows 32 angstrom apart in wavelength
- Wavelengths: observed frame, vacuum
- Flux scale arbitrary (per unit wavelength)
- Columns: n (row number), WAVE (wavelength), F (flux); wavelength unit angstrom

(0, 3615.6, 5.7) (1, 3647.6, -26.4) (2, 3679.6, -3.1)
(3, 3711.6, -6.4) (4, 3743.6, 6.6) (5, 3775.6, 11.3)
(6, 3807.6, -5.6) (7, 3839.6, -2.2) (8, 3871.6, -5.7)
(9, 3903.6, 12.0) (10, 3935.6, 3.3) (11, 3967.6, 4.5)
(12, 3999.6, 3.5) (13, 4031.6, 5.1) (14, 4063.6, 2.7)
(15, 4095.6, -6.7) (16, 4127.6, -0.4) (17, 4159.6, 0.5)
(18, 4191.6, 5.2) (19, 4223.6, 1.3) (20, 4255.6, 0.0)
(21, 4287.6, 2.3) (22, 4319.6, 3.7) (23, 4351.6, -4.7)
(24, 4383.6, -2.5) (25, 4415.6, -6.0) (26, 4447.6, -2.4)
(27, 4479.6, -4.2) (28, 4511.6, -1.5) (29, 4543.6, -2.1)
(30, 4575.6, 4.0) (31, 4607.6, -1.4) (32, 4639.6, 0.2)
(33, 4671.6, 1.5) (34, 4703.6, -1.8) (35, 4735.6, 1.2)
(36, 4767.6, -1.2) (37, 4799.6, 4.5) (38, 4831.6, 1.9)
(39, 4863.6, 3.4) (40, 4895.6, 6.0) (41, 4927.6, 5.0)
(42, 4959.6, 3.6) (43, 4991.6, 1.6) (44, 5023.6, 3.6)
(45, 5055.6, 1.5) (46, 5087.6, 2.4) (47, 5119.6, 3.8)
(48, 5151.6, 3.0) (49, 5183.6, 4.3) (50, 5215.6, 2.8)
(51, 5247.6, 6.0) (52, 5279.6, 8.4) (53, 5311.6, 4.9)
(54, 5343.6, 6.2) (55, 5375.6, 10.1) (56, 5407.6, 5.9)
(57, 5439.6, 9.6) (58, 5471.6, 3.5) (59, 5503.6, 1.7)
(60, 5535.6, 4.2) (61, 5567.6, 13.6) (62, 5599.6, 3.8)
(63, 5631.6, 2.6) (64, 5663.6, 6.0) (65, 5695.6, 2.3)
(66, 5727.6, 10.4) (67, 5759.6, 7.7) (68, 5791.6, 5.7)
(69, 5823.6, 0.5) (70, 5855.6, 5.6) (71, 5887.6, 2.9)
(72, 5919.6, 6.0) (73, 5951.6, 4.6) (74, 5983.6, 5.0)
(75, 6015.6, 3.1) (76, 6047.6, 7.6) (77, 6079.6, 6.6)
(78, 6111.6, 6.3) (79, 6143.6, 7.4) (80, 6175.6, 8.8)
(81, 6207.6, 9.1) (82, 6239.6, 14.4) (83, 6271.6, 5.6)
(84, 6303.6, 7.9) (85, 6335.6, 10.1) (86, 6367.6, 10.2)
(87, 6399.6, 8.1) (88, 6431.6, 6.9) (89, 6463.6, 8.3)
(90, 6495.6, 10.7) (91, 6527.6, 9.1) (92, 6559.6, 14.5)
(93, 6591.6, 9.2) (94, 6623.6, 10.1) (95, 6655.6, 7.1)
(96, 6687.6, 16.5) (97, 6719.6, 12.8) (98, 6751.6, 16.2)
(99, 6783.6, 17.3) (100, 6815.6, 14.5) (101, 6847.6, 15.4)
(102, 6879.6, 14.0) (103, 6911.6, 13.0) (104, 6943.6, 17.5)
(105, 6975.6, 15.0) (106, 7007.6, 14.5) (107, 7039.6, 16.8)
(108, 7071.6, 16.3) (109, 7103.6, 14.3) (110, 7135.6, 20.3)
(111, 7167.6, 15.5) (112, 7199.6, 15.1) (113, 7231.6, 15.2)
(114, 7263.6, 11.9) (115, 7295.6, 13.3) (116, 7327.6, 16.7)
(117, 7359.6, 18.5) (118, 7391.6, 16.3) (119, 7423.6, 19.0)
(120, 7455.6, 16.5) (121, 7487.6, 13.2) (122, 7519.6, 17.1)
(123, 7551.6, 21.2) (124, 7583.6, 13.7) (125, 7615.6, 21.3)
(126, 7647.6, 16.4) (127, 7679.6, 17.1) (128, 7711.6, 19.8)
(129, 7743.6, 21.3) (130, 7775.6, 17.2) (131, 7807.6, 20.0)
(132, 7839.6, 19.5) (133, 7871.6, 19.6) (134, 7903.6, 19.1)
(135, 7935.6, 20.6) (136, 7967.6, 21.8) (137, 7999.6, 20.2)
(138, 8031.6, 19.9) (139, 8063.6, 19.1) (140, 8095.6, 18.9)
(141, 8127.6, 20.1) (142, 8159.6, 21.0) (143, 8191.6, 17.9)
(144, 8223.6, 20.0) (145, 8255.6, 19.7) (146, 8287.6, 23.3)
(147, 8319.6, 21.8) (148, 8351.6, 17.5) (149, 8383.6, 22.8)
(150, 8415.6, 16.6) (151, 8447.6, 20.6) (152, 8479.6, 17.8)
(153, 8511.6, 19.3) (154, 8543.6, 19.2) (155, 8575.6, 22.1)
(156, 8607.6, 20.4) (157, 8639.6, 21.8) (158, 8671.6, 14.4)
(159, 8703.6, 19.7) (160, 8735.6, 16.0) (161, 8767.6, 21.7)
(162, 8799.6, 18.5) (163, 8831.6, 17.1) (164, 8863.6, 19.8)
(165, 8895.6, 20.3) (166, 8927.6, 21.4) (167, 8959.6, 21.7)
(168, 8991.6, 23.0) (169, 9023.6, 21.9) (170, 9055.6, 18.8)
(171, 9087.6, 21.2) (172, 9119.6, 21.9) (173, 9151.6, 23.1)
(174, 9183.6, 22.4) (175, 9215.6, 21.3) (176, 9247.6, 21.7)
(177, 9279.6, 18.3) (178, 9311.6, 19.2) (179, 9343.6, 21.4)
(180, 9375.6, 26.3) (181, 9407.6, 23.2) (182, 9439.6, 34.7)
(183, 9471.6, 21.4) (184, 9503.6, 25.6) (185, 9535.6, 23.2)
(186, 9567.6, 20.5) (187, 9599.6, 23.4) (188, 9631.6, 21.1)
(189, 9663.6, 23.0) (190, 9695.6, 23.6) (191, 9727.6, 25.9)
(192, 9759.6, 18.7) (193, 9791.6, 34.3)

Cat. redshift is 0.675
